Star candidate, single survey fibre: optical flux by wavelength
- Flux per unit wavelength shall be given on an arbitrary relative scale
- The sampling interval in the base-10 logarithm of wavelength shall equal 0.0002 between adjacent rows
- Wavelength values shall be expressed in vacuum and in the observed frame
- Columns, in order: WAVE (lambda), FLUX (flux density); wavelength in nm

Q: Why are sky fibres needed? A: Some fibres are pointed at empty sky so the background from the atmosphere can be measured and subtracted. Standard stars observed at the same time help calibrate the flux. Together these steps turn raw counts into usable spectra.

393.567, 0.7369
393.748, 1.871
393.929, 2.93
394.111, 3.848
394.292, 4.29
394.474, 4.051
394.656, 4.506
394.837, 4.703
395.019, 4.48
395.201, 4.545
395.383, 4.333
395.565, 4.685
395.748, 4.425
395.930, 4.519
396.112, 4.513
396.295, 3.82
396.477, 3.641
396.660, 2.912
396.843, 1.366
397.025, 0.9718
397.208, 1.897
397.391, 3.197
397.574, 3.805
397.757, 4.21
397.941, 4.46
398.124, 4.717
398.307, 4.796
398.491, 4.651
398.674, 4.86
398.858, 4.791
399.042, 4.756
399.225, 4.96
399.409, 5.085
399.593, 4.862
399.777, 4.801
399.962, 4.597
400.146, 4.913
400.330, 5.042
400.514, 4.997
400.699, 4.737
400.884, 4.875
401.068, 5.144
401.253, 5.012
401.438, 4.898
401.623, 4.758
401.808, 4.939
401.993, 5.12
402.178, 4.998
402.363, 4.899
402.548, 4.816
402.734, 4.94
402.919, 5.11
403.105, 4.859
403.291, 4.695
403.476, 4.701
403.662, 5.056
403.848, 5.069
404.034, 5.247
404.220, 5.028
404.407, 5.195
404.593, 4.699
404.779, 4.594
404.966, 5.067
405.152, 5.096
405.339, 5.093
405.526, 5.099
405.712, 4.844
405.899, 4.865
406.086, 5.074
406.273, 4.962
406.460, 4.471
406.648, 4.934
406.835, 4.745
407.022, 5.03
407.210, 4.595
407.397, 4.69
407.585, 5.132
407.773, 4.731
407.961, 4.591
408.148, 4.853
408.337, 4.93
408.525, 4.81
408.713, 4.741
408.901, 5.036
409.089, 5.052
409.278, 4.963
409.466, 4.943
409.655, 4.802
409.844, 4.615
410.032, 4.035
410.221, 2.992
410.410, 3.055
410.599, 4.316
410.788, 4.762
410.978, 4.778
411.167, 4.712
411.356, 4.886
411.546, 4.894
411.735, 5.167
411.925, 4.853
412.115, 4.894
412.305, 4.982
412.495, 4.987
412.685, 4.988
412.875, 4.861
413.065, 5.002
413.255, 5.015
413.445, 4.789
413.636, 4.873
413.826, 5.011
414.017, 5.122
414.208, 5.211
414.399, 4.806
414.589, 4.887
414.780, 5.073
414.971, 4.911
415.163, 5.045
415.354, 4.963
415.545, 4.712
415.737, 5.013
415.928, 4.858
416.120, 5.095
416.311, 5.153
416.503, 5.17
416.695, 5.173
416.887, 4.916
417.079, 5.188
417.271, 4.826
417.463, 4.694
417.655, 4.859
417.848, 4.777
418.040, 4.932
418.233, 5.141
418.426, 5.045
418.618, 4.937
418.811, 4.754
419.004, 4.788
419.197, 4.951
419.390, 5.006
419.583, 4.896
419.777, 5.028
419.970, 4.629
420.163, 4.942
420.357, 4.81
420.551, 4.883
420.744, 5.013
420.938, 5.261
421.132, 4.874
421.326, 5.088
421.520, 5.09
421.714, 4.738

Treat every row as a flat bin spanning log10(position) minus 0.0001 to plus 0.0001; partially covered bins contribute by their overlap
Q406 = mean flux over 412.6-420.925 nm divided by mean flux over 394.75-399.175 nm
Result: 1.25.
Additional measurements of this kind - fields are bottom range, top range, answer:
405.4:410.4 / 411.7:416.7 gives 1.05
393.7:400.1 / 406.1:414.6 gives 1.18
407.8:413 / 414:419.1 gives 1.06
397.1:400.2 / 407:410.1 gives 1.09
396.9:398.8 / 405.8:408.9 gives 1.29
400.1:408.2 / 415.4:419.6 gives 1.01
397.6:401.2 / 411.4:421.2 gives 1.03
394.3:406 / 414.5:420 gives 1.09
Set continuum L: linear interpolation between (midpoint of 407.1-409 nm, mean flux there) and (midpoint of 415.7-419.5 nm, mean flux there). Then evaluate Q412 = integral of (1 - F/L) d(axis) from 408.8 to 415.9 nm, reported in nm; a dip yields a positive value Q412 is 0.141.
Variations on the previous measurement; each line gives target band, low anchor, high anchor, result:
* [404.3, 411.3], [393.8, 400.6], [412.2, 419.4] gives -0.185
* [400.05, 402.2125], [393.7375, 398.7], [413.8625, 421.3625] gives -0.451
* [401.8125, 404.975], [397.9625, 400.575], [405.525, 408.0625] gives -0.072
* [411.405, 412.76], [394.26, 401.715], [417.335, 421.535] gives -0.072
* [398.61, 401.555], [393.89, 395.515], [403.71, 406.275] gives -0.165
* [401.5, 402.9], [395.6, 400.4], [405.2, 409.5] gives -0.152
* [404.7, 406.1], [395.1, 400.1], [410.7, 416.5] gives -0.142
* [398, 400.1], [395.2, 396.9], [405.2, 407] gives -0.306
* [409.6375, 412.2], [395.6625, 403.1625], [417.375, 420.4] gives 0.120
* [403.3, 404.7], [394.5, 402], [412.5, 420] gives -0.136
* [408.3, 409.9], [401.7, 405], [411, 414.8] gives 0.021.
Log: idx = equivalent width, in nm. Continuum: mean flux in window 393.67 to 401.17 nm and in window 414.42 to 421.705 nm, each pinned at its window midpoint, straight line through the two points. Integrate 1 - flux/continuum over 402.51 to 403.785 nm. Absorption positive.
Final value -0.15 nm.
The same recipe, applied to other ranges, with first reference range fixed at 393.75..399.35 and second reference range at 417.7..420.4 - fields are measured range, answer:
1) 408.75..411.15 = 0.03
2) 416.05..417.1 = -0.07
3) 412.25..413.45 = -0.08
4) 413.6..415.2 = -0.10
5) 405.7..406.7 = -0.11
